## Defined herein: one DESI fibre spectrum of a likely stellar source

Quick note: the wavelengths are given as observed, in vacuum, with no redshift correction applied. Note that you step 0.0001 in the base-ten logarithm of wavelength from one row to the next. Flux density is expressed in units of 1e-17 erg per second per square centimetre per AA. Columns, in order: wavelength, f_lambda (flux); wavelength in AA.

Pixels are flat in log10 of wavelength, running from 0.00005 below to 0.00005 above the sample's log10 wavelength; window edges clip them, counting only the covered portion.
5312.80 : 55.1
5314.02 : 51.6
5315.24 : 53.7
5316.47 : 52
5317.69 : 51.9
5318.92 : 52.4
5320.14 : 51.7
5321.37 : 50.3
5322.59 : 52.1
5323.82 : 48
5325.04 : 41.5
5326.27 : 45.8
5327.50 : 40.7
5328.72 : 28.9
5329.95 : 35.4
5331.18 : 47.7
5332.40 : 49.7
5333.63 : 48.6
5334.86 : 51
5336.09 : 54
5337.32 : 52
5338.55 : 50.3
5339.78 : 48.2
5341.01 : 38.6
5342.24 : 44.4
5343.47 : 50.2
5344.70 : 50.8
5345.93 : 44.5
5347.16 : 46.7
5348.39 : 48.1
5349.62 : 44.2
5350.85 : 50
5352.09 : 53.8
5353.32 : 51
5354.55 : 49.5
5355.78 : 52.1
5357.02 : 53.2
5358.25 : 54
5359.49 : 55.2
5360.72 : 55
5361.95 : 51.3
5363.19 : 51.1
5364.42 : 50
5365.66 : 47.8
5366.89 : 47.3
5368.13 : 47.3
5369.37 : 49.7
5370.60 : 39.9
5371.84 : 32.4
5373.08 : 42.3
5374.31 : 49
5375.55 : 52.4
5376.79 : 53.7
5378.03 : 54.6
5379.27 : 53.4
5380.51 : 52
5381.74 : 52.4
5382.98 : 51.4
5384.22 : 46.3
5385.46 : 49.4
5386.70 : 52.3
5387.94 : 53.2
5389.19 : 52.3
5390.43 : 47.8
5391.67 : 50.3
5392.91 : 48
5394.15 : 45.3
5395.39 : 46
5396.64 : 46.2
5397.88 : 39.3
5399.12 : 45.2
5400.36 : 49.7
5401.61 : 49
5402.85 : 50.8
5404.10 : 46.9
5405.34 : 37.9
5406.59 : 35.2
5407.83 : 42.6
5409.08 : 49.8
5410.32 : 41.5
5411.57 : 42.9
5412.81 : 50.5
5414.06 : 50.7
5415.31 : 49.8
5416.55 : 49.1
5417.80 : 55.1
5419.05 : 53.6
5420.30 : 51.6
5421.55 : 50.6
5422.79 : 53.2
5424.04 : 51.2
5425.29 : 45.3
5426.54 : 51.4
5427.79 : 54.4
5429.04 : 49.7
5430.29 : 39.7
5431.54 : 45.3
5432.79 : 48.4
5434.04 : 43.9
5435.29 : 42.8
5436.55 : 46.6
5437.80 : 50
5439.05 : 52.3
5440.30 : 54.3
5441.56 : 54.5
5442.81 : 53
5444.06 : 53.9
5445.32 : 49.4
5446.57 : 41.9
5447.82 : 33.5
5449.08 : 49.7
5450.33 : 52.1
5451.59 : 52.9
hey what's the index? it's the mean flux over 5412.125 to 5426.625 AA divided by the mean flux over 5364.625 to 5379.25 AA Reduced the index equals 1.1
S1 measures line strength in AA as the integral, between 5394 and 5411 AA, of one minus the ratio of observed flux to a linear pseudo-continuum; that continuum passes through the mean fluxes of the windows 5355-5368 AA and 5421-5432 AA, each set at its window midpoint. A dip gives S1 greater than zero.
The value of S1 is 1.8 AA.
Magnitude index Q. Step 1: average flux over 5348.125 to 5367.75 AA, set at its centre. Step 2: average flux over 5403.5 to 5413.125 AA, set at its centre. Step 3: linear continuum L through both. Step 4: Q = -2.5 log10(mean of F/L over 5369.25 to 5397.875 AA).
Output -0.04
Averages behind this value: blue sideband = 50.9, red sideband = 43.2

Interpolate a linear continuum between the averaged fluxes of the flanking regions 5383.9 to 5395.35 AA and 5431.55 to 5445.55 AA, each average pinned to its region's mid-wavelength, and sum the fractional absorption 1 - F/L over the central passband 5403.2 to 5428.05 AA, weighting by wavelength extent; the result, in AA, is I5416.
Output 0.72 AA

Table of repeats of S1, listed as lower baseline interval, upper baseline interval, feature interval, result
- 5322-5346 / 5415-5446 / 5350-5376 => -1.05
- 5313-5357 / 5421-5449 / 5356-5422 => -0.36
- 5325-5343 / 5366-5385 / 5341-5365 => -1.70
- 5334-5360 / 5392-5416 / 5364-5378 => 0.33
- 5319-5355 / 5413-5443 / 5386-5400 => 0.28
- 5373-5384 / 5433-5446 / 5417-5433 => 0.11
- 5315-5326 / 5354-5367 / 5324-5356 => 2.59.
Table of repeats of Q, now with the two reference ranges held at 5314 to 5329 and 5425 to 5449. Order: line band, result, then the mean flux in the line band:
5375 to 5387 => -0.08 mag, 51.8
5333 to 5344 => -0.01 mag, 48.5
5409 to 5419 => -0.02 mag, 48.9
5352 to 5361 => -0.10 mag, 52.9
